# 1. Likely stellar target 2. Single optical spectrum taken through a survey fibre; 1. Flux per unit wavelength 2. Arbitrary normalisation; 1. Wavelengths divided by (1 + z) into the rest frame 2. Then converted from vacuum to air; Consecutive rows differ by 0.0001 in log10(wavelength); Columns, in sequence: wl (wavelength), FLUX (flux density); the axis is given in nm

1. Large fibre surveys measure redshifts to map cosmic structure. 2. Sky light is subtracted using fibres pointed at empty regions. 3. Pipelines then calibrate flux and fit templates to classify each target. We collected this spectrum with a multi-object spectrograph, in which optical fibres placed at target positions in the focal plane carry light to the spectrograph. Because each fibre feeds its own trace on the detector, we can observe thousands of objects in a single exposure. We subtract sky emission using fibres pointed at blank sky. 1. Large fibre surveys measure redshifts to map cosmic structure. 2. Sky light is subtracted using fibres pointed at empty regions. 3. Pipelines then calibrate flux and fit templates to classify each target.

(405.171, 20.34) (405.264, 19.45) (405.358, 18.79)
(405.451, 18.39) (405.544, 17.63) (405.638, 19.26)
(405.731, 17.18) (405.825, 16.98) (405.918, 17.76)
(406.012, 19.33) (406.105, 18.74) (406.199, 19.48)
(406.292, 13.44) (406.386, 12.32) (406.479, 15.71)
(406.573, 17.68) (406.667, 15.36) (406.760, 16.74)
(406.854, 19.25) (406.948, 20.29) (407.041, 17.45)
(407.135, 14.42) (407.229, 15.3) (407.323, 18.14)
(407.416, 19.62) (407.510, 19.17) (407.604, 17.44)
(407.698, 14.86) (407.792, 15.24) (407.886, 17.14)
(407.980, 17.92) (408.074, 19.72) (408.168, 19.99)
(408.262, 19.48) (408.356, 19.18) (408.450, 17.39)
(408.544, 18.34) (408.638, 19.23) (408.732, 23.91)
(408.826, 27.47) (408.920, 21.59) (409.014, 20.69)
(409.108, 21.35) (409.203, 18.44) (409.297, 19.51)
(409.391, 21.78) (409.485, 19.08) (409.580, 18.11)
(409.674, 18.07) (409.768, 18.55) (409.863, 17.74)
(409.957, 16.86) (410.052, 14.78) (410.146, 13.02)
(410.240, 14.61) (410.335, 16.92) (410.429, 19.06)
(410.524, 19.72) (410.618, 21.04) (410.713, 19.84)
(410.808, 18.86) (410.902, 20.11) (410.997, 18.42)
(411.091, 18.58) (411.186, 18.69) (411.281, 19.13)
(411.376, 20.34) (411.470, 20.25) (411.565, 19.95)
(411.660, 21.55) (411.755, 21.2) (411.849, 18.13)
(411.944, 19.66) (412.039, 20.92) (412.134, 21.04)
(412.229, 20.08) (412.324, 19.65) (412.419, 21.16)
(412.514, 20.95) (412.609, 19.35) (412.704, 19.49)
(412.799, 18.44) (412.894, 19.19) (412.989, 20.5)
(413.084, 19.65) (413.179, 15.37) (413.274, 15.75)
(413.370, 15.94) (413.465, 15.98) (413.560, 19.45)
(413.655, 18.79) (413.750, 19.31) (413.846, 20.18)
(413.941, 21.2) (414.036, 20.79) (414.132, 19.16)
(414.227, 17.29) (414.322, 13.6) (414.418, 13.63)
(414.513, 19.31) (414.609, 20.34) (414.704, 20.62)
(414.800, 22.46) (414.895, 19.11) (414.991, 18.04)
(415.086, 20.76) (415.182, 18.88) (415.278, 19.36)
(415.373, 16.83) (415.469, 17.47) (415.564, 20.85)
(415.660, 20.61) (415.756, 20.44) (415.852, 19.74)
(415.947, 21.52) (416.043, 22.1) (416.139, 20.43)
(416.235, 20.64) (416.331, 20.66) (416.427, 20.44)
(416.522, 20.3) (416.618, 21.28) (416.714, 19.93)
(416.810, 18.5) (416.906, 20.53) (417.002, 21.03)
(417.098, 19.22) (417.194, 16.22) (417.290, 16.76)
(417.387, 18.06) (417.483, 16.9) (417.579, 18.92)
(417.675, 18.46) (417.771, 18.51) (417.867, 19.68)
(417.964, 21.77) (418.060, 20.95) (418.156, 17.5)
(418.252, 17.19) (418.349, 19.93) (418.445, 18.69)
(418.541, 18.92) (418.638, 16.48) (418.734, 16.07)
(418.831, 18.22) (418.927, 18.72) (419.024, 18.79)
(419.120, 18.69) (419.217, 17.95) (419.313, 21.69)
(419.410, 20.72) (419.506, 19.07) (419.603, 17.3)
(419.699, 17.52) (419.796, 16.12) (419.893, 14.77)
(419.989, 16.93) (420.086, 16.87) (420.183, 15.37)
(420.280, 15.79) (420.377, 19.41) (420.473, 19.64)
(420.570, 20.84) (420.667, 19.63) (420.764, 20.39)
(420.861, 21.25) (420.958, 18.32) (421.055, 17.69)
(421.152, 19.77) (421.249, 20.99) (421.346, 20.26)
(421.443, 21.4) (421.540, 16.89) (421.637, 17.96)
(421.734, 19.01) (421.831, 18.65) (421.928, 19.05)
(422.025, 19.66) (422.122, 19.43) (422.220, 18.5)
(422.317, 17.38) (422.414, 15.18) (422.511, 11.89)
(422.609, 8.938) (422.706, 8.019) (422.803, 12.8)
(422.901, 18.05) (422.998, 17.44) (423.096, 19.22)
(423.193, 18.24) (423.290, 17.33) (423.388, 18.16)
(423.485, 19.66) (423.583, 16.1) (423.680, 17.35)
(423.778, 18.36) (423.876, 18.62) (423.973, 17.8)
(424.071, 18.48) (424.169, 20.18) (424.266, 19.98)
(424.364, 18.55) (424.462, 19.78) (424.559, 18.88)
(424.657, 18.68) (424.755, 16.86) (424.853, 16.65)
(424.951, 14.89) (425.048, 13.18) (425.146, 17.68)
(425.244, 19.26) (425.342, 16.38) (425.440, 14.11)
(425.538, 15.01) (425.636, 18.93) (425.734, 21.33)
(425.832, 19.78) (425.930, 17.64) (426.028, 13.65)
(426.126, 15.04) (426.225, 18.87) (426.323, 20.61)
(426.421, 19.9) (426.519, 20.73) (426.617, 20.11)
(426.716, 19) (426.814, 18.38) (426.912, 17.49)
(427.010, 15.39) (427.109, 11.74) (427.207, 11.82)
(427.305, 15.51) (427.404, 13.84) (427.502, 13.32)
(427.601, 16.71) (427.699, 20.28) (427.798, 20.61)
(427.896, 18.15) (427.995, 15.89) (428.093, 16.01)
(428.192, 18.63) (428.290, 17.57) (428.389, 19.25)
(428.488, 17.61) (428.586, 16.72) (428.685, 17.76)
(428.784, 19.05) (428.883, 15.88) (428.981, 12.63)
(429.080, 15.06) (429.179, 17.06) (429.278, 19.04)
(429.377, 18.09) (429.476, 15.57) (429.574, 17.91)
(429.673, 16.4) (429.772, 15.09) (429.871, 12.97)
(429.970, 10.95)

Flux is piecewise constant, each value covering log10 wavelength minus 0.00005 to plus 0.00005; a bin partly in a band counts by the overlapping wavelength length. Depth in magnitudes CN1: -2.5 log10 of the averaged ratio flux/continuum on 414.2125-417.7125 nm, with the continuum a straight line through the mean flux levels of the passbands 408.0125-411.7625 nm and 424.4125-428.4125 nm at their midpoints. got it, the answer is -0.04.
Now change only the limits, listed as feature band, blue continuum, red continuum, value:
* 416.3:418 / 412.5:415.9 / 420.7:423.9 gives -0.05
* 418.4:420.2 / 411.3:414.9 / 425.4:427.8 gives 0.02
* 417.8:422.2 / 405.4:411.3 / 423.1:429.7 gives -0.06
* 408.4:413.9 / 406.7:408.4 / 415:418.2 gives -0.04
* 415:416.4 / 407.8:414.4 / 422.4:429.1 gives -0.09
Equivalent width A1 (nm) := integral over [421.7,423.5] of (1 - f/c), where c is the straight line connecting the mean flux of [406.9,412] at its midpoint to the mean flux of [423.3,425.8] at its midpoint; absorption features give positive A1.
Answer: 0.14 nm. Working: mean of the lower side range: 18.8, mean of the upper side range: 17.8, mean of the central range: 16.6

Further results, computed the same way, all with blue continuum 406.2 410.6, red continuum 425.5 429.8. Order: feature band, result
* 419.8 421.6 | -0.11 nm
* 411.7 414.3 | -0.18 nm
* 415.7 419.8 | -0.35 nm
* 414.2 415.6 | -0.06 nm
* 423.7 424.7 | -0.09 nm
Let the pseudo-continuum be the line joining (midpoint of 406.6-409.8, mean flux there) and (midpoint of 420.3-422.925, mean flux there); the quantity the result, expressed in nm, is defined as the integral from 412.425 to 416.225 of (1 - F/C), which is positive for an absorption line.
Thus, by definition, -0.15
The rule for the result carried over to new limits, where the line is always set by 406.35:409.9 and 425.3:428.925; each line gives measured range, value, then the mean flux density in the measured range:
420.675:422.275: -0.15 nm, 19.3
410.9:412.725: -0.16 nm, 19.9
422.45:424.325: 0.09 nm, 16.7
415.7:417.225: -0.19 nm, 20.2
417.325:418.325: -0.05 nm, 18.8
